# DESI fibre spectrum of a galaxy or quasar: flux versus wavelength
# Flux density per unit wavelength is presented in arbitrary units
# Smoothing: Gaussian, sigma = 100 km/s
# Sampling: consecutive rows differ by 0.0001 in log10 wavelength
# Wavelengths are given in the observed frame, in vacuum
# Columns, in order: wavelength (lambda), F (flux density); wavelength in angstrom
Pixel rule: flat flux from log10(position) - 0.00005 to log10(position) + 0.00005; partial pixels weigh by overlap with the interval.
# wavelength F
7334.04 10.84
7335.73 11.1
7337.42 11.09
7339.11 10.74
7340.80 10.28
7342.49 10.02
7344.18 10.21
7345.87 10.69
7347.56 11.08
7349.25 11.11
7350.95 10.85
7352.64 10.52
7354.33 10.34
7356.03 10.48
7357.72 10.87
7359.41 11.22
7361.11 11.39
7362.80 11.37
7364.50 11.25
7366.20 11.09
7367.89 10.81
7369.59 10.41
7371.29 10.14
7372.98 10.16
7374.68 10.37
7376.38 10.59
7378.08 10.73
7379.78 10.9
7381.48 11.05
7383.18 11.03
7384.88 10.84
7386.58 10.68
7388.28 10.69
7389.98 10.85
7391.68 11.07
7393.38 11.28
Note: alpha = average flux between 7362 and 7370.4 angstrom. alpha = 11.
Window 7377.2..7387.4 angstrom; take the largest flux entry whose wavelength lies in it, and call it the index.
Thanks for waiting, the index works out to 11.05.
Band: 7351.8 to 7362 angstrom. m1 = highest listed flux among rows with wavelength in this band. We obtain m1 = 11.39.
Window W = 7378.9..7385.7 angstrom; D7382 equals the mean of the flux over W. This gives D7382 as 11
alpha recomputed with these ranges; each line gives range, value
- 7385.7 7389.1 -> 10.7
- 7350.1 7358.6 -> 10.6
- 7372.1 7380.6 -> 10.5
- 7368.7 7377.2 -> 10.3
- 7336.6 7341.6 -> 10.7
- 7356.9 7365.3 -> 11.2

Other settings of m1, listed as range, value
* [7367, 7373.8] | 10.81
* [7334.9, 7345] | 11.1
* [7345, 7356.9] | 11.11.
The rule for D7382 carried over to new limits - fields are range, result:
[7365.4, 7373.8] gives 10.5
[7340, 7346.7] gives 10.3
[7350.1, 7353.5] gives 10.7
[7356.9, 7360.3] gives 11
